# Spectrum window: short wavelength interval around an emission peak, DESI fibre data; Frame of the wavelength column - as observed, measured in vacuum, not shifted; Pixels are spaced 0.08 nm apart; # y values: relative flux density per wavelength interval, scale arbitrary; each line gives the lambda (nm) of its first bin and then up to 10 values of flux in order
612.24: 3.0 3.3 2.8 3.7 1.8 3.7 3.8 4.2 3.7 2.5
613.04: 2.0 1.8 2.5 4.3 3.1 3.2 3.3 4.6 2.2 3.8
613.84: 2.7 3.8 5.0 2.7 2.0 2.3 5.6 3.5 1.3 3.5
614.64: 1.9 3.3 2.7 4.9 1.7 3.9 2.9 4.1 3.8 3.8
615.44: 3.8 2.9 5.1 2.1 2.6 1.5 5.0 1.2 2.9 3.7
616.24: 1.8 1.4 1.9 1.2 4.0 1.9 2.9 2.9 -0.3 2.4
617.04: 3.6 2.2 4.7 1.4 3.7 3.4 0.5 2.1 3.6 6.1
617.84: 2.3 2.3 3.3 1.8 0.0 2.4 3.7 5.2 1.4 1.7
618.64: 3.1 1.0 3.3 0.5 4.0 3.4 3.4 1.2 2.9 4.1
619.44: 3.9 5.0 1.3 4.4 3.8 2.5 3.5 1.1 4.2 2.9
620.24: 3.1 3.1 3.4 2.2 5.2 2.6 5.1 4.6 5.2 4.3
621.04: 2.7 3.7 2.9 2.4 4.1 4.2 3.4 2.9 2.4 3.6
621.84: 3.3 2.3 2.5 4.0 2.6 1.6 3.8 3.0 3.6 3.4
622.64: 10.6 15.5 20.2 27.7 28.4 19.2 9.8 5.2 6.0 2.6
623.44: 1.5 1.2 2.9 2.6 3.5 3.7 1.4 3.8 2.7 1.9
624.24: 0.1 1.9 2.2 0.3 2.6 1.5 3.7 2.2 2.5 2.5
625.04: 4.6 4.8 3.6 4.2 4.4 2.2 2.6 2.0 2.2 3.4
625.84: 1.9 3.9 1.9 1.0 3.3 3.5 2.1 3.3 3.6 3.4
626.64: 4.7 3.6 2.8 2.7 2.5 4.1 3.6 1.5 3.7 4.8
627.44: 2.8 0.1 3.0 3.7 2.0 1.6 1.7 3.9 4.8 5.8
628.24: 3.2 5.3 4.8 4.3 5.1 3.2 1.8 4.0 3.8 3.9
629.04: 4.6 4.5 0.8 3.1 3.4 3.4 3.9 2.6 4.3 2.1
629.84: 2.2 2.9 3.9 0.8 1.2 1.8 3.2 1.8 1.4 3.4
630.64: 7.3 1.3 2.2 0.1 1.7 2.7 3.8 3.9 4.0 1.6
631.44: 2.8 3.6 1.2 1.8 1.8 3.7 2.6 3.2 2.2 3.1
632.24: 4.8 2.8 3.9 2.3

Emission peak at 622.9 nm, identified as Hbeta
